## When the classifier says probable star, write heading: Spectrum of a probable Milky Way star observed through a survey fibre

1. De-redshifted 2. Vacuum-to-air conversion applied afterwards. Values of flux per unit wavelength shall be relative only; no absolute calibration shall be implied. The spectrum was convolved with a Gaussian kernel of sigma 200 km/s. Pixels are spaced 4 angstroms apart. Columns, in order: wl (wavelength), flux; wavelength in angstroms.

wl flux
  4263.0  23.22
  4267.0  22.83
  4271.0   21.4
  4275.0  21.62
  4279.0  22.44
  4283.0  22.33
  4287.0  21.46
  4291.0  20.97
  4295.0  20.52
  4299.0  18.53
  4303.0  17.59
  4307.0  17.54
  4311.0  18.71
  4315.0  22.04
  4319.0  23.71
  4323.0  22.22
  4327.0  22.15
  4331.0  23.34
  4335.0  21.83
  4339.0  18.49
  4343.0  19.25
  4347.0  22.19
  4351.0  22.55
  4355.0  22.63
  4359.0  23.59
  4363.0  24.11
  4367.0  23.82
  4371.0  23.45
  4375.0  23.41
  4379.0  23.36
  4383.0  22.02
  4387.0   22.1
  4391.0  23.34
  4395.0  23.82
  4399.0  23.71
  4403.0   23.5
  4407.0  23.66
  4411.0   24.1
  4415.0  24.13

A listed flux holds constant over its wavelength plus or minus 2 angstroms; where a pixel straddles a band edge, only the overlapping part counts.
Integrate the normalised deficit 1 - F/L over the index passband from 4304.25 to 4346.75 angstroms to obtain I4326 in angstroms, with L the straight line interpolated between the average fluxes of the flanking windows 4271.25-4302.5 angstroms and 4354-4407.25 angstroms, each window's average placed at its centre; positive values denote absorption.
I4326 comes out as 2.0 angstroms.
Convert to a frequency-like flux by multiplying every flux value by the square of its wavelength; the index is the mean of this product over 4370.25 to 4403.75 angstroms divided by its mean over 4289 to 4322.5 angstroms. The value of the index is 1.20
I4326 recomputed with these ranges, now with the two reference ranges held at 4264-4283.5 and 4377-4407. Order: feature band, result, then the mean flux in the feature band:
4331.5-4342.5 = 1.1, 20.5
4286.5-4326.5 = 3.7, 20.4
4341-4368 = 0.4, 22.5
